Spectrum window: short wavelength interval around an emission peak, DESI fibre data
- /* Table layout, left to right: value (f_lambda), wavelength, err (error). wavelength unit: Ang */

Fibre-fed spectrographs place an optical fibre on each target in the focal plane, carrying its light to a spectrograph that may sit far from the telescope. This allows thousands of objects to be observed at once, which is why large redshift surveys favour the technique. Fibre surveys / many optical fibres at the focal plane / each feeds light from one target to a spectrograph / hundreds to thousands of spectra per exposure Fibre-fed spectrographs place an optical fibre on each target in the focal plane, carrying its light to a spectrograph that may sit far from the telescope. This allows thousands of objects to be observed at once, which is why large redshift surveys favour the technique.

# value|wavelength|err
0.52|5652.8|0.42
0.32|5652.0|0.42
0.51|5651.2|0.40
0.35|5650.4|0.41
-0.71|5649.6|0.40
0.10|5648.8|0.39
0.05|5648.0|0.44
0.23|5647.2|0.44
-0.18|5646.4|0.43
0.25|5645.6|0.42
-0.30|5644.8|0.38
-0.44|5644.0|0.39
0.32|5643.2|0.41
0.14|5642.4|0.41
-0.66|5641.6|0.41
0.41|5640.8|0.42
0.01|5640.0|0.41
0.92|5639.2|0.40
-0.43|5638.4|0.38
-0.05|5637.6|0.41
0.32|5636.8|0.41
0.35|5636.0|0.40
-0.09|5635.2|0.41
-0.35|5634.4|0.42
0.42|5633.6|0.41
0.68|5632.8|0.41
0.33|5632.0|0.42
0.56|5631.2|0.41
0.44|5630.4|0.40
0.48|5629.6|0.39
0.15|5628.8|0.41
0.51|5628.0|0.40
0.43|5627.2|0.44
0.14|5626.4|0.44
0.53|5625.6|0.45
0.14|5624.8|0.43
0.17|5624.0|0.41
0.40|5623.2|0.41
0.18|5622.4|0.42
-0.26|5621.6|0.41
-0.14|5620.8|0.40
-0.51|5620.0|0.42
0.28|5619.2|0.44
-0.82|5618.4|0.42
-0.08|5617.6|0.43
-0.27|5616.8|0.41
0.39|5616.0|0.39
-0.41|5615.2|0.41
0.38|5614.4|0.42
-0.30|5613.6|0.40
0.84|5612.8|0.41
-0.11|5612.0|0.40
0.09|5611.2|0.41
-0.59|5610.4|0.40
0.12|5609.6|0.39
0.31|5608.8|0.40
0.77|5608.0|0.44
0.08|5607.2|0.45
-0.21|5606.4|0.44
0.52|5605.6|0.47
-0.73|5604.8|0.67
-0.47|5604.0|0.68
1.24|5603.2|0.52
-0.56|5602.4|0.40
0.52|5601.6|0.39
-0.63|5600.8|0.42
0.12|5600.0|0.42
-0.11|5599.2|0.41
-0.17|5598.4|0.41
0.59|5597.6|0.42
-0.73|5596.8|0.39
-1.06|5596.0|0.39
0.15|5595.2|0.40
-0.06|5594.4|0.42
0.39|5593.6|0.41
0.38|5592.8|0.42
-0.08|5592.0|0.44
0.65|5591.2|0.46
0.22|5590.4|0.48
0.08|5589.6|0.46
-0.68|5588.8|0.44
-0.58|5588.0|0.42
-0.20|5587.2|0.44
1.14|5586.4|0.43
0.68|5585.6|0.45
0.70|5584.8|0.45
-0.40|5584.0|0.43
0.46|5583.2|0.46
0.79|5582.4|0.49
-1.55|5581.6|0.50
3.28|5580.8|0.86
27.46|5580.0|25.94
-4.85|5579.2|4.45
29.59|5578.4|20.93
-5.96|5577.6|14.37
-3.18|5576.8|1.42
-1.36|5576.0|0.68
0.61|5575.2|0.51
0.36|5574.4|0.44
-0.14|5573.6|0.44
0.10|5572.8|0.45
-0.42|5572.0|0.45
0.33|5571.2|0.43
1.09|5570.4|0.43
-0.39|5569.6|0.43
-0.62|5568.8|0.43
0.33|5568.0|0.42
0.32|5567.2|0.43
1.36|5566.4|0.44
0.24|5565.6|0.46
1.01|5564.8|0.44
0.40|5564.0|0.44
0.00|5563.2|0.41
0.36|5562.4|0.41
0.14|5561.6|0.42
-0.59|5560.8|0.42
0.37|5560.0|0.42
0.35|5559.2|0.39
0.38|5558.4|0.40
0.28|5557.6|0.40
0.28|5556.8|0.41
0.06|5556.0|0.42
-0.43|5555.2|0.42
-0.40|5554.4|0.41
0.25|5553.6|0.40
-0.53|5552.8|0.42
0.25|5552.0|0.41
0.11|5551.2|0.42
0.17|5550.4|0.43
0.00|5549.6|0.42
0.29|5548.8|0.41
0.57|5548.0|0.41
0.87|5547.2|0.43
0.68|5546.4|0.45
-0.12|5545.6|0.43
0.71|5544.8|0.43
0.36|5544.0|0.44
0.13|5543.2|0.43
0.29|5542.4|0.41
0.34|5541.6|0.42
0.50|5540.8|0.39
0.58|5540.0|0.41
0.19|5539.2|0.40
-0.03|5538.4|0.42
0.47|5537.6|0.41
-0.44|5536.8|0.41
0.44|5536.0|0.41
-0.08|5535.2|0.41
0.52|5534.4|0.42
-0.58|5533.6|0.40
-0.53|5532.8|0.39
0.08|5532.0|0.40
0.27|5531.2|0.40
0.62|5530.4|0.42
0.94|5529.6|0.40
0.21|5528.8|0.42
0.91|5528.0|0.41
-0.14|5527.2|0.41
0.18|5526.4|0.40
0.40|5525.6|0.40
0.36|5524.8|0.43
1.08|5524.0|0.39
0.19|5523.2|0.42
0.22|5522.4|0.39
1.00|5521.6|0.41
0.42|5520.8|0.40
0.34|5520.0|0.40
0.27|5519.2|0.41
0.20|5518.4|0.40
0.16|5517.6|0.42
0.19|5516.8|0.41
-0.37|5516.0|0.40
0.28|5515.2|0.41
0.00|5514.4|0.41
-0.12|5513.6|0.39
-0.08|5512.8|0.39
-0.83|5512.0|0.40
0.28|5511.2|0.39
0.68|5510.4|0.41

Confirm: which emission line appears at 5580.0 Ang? Mg II 2798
